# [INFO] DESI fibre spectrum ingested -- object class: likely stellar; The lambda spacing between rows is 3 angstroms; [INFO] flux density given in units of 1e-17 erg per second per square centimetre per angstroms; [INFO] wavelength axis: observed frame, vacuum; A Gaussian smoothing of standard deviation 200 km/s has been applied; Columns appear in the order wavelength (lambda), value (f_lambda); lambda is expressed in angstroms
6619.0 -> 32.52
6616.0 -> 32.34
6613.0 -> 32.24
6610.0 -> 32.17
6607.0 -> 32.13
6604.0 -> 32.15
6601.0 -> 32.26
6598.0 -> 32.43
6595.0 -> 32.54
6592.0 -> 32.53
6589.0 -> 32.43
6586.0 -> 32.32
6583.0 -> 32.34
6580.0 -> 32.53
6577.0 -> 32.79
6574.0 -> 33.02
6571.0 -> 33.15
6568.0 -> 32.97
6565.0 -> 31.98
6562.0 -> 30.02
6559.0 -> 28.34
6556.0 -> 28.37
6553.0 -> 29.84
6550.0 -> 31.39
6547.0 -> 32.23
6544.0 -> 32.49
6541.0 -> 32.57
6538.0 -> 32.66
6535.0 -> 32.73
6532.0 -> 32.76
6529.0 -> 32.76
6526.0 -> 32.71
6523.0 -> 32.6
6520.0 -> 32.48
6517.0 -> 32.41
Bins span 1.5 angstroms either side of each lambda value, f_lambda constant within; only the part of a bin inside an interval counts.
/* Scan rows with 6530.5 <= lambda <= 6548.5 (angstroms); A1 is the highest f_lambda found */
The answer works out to 32.76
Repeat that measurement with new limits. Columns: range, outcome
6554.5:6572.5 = 33.15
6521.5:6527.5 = 32.71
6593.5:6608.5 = 32.54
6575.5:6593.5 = 32.79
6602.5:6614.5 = 32.24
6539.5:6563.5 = 32.57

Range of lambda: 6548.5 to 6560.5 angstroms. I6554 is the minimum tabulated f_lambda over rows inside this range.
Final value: 28.34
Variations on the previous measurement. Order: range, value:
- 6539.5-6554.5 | 29.84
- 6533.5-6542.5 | 32.57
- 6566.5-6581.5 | 32.53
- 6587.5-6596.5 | 32.43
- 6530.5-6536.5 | 32.73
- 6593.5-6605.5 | 32.15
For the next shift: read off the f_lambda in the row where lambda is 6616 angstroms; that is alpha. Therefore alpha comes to 32.34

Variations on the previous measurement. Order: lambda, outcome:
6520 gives 32.48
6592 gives 32.53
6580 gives 32.53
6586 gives 32.32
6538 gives 32.66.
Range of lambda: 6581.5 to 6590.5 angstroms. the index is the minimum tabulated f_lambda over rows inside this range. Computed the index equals 32.32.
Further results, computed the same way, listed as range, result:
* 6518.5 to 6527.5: 32.48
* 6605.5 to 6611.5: 32.13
